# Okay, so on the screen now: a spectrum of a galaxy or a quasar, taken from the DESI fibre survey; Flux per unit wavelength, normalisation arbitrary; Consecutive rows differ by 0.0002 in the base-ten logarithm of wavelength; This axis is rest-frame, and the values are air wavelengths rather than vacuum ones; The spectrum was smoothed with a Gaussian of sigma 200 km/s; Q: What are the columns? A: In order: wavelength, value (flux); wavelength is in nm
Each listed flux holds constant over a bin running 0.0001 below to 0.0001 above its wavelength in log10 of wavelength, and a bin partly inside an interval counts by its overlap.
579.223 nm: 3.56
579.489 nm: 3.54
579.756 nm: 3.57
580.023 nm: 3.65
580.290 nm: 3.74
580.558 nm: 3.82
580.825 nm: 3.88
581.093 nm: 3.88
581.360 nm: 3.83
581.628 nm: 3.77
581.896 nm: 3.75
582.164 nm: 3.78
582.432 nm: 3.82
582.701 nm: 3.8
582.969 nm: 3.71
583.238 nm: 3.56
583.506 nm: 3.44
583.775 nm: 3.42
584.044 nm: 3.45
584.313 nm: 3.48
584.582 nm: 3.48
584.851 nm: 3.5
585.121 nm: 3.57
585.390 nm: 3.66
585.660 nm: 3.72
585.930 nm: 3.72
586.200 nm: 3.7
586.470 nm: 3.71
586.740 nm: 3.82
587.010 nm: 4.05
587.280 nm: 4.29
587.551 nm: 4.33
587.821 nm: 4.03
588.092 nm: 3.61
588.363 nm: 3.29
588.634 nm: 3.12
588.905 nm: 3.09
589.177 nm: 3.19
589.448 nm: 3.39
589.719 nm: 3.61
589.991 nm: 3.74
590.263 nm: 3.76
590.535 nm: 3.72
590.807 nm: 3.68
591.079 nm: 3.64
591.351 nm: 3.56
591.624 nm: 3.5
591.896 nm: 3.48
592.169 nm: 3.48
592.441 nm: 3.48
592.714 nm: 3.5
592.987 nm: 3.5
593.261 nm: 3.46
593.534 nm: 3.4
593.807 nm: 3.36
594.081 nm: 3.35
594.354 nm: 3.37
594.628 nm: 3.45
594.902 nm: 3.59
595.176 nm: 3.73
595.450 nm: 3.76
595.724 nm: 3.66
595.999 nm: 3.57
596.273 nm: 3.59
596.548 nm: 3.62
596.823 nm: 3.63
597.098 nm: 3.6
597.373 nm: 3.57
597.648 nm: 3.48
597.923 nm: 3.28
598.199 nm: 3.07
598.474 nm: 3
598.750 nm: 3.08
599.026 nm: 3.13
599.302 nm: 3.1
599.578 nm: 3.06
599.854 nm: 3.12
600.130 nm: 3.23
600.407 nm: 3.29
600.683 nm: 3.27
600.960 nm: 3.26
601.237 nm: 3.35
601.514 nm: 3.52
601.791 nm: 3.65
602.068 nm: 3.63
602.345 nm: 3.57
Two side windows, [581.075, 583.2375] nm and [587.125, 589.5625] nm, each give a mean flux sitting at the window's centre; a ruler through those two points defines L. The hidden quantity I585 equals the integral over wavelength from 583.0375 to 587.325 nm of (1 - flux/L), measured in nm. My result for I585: 0.043 nm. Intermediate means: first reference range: 3.77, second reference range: 3.6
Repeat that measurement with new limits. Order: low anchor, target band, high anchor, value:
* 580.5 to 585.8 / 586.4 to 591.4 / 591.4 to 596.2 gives -0.12 nm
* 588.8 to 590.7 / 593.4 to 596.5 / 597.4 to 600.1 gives -0.21 nm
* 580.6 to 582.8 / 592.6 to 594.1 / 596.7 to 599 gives 0.01 nm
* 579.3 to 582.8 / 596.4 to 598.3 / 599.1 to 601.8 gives -0.07 nm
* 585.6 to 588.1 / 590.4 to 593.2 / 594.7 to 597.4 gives 0.16 nm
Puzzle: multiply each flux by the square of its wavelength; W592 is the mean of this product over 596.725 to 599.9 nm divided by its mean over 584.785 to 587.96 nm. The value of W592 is 0.9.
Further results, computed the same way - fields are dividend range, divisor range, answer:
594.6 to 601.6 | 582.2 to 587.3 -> 0.96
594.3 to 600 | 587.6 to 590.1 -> 1.01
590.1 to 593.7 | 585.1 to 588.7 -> 0.96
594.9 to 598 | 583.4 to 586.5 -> 1.05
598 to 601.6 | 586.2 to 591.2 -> 0.90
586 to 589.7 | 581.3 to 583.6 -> 1.00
